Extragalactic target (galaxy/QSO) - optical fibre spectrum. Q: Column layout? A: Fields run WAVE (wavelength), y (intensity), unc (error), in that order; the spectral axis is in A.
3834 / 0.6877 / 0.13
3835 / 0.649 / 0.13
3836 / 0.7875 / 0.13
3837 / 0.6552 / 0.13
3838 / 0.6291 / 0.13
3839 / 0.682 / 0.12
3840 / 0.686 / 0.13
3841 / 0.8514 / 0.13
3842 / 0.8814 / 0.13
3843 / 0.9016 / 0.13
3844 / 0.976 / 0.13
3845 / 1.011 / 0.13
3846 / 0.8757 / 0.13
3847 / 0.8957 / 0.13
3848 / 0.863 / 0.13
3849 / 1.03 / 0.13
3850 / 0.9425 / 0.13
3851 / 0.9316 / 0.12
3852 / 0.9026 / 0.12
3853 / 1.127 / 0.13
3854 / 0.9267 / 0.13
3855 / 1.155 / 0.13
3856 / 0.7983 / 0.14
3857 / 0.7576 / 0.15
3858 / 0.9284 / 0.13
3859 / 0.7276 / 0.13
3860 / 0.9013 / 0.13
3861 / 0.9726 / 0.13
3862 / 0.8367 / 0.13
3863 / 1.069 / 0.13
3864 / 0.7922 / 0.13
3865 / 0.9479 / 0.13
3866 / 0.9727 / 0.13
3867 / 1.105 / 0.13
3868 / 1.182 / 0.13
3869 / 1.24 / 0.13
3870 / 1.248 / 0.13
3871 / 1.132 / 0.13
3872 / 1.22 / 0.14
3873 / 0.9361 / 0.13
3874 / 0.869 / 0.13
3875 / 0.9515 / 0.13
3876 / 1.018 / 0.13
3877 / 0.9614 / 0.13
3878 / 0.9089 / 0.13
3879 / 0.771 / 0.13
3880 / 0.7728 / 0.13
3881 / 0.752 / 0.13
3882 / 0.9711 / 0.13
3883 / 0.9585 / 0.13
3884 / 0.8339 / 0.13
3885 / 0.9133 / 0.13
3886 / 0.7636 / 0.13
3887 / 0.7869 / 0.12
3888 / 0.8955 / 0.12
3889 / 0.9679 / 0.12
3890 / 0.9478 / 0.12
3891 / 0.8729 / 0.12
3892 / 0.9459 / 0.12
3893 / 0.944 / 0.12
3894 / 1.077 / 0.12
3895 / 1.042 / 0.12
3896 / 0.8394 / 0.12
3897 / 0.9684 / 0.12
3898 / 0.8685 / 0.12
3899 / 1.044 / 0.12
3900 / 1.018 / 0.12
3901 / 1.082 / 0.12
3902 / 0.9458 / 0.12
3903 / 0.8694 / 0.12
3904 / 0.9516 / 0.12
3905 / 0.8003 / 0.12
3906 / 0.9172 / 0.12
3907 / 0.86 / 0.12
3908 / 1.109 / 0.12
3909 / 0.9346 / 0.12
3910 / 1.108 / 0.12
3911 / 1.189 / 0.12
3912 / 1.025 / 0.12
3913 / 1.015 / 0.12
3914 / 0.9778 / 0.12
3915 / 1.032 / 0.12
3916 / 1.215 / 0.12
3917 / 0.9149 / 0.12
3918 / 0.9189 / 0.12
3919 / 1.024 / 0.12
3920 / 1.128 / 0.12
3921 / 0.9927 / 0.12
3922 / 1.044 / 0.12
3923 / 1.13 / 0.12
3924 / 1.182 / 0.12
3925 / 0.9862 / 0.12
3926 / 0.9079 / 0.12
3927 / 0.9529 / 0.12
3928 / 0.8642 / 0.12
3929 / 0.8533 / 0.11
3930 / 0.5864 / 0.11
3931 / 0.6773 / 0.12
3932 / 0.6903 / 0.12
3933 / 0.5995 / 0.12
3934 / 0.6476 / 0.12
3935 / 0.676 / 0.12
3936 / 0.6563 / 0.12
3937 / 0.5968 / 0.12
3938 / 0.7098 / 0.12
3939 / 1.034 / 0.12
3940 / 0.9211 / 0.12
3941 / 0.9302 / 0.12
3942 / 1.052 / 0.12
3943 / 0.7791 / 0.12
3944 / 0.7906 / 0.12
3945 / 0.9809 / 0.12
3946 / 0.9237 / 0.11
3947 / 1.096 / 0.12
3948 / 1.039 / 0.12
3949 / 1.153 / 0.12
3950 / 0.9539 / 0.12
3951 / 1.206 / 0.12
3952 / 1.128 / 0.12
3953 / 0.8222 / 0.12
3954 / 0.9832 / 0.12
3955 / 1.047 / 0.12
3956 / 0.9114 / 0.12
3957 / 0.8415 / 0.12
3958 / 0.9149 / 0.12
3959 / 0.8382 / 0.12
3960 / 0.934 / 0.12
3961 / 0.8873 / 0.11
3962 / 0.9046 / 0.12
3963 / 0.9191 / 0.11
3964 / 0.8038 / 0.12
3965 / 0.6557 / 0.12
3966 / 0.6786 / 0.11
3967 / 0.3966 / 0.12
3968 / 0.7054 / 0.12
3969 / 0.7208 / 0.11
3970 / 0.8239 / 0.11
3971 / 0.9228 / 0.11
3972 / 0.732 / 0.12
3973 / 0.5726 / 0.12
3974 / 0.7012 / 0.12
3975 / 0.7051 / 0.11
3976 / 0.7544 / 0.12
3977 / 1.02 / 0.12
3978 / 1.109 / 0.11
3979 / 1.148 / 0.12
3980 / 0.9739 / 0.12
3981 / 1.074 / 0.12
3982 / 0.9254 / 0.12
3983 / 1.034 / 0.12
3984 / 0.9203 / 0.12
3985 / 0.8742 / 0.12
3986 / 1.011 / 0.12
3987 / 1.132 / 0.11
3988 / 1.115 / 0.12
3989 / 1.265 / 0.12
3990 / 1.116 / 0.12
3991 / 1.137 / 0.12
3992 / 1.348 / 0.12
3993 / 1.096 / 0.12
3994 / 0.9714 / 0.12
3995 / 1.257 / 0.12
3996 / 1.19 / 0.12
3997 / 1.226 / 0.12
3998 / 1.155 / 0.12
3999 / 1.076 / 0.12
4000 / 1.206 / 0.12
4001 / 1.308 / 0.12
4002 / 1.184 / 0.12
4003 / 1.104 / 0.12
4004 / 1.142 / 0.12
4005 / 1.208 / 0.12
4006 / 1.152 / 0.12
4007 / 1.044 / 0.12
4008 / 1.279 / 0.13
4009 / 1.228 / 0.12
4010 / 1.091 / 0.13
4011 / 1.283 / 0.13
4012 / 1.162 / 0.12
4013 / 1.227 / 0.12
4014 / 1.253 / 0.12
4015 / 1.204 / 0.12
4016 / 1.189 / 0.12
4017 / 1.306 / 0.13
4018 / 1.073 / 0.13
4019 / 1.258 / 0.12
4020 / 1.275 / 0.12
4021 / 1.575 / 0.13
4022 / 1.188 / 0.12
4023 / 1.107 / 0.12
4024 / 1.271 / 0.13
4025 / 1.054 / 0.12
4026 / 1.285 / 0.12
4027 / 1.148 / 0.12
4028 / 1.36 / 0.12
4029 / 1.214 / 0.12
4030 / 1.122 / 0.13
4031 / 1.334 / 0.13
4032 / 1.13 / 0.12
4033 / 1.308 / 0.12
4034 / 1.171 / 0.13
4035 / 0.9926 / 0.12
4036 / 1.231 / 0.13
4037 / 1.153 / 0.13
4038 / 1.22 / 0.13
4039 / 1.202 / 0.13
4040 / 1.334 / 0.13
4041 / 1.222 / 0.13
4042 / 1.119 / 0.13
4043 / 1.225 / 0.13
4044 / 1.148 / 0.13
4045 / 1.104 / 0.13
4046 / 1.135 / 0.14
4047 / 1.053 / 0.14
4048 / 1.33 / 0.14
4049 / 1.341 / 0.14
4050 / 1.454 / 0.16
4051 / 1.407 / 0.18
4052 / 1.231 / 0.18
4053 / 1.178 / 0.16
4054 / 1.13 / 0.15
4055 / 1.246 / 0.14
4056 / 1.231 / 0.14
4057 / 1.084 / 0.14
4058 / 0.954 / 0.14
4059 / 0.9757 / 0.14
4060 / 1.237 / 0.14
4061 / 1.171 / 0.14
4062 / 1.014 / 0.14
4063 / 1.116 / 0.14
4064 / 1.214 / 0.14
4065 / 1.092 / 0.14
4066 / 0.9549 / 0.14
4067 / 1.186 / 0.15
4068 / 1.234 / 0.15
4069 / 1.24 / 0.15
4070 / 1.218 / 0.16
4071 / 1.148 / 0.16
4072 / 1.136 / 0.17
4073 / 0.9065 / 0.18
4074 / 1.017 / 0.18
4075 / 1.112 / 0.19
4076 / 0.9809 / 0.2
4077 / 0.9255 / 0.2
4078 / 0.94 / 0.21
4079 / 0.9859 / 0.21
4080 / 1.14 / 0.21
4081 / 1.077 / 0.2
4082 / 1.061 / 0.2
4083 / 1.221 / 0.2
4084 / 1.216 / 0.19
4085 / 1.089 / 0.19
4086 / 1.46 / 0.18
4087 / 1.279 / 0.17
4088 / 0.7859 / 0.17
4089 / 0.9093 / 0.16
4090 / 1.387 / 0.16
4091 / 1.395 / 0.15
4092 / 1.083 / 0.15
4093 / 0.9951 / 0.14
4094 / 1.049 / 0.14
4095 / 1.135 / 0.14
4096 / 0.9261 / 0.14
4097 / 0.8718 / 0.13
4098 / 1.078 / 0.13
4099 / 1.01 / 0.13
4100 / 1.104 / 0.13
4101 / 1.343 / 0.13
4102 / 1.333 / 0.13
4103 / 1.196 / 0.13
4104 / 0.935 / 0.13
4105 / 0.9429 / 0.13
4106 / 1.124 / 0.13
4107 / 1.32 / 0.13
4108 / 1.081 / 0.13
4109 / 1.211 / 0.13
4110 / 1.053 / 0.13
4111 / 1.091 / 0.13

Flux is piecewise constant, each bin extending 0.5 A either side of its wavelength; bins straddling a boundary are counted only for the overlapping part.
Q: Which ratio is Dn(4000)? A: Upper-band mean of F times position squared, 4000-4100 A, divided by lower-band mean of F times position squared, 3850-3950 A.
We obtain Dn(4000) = 1.33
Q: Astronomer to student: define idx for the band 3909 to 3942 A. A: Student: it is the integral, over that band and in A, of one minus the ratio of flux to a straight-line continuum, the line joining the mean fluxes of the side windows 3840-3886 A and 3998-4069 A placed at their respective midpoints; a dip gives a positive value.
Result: 3.8 A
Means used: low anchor 0.944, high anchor 1.19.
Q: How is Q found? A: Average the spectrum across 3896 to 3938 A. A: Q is 0.922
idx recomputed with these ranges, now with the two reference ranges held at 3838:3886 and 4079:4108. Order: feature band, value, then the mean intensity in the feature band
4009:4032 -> -3.5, 1.22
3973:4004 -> -0.8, 1.06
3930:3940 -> 2.9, 0.704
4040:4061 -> -2.1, 1.19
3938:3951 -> 0.4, 0.97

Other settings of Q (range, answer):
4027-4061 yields 1.2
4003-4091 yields 1.17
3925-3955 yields 0.874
